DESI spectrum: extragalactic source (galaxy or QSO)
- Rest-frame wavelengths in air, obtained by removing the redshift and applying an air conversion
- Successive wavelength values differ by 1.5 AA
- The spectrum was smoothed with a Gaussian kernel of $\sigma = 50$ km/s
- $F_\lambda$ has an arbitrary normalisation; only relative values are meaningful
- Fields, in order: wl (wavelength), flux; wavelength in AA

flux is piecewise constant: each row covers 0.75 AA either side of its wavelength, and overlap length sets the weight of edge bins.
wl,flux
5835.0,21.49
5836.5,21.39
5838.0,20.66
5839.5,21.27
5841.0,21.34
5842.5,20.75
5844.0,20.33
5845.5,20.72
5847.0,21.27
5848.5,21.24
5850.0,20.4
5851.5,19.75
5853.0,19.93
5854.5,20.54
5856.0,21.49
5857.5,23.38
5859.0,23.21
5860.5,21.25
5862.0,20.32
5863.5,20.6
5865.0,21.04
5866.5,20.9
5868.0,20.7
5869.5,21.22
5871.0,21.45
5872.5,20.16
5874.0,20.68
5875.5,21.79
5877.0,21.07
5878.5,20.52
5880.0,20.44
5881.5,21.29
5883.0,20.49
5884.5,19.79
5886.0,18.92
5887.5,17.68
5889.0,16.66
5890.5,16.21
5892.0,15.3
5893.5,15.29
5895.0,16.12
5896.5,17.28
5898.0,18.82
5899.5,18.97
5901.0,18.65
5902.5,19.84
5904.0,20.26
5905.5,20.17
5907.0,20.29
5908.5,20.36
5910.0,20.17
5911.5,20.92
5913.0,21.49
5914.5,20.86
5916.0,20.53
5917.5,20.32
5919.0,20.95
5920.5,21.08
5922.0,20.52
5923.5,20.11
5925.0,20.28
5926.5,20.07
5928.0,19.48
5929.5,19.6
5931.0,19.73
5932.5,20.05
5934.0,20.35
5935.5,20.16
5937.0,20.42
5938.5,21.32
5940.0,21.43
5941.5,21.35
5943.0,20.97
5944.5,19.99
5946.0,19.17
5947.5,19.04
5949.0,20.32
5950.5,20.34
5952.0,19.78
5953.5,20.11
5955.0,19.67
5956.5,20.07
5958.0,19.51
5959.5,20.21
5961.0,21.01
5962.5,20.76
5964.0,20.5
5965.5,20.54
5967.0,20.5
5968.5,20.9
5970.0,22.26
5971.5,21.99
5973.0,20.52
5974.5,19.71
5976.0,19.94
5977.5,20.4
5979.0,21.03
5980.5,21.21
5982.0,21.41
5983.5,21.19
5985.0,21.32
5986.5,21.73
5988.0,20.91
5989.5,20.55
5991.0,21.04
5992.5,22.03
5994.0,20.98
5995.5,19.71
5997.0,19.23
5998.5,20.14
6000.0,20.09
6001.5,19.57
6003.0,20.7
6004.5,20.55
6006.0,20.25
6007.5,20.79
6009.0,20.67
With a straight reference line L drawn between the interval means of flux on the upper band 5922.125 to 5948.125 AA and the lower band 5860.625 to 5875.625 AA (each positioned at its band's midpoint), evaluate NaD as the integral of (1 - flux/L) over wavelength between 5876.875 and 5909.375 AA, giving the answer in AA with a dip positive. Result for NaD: 2.9 AA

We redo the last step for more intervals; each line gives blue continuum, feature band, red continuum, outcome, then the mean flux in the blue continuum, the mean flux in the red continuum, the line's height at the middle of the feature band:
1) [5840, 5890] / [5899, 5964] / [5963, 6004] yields 1.37 AA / 20.6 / 20.7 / 20.7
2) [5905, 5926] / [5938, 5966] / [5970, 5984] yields 0.61 AA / 20.6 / 20.9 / 20.8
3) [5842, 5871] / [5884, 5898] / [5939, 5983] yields 2.54 AA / 21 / 20.5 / 20.8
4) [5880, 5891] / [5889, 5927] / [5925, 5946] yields 0.44 AA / 18.9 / 20.3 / 19.5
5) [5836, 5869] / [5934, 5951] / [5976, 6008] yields 0.32 AA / 21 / 20.7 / 20.8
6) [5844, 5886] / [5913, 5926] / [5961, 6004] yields 0.13 AA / 20.9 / 20.7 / 20.8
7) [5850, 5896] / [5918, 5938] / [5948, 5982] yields 0.05 AA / 19.9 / 20.5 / 20.3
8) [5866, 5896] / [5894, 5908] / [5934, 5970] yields 0.51 AA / 19.3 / 20.4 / 19.6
